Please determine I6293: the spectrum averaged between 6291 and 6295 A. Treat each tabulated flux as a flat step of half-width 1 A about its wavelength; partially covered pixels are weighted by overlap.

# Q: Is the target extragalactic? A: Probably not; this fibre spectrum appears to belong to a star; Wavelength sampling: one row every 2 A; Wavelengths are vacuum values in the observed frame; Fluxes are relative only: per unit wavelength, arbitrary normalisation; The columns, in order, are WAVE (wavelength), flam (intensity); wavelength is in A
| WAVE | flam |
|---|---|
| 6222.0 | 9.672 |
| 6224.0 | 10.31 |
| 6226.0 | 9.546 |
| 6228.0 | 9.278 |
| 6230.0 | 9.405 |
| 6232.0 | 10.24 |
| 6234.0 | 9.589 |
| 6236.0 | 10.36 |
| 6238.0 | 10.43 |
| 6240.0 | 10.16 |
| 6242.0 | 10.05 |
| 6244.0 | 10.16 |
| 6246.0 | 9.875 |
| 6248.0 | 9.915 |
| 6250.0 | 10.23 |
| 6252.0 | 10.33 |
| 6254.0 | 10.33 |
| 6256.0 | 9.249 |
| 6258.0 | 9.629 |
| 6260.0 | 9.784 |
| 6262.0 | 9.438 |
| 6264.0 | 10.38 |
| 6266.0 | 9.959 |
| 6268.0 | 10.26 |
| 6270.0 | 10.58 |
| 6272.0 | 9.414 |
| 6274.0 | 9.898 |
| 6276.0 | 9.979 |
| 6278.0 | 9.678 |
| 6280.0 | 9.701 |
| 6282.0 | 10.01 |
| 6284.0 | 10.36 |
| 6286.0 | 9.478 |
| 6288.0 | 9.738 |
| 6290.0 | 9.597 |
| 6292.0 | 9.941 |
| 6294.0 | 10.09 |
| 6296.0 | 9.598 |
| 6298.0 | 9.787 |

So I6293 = 10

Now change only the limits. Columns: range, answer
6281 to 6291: 9.84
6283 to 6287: 9.92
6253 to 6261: 9.75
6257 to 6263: 9.62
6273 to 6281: 9.81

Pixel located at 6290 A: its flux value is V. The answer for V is 9.597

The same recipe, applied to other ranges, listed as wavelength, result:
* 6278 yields 9.678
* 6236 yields 10.36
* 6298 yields 9.787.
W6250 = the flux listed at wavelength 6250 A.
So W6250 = 10.23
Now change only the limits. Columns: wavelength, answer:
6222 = 9.672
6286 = 9.478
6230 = 9.405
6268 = 10.26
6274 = 9.898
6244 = 10.16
